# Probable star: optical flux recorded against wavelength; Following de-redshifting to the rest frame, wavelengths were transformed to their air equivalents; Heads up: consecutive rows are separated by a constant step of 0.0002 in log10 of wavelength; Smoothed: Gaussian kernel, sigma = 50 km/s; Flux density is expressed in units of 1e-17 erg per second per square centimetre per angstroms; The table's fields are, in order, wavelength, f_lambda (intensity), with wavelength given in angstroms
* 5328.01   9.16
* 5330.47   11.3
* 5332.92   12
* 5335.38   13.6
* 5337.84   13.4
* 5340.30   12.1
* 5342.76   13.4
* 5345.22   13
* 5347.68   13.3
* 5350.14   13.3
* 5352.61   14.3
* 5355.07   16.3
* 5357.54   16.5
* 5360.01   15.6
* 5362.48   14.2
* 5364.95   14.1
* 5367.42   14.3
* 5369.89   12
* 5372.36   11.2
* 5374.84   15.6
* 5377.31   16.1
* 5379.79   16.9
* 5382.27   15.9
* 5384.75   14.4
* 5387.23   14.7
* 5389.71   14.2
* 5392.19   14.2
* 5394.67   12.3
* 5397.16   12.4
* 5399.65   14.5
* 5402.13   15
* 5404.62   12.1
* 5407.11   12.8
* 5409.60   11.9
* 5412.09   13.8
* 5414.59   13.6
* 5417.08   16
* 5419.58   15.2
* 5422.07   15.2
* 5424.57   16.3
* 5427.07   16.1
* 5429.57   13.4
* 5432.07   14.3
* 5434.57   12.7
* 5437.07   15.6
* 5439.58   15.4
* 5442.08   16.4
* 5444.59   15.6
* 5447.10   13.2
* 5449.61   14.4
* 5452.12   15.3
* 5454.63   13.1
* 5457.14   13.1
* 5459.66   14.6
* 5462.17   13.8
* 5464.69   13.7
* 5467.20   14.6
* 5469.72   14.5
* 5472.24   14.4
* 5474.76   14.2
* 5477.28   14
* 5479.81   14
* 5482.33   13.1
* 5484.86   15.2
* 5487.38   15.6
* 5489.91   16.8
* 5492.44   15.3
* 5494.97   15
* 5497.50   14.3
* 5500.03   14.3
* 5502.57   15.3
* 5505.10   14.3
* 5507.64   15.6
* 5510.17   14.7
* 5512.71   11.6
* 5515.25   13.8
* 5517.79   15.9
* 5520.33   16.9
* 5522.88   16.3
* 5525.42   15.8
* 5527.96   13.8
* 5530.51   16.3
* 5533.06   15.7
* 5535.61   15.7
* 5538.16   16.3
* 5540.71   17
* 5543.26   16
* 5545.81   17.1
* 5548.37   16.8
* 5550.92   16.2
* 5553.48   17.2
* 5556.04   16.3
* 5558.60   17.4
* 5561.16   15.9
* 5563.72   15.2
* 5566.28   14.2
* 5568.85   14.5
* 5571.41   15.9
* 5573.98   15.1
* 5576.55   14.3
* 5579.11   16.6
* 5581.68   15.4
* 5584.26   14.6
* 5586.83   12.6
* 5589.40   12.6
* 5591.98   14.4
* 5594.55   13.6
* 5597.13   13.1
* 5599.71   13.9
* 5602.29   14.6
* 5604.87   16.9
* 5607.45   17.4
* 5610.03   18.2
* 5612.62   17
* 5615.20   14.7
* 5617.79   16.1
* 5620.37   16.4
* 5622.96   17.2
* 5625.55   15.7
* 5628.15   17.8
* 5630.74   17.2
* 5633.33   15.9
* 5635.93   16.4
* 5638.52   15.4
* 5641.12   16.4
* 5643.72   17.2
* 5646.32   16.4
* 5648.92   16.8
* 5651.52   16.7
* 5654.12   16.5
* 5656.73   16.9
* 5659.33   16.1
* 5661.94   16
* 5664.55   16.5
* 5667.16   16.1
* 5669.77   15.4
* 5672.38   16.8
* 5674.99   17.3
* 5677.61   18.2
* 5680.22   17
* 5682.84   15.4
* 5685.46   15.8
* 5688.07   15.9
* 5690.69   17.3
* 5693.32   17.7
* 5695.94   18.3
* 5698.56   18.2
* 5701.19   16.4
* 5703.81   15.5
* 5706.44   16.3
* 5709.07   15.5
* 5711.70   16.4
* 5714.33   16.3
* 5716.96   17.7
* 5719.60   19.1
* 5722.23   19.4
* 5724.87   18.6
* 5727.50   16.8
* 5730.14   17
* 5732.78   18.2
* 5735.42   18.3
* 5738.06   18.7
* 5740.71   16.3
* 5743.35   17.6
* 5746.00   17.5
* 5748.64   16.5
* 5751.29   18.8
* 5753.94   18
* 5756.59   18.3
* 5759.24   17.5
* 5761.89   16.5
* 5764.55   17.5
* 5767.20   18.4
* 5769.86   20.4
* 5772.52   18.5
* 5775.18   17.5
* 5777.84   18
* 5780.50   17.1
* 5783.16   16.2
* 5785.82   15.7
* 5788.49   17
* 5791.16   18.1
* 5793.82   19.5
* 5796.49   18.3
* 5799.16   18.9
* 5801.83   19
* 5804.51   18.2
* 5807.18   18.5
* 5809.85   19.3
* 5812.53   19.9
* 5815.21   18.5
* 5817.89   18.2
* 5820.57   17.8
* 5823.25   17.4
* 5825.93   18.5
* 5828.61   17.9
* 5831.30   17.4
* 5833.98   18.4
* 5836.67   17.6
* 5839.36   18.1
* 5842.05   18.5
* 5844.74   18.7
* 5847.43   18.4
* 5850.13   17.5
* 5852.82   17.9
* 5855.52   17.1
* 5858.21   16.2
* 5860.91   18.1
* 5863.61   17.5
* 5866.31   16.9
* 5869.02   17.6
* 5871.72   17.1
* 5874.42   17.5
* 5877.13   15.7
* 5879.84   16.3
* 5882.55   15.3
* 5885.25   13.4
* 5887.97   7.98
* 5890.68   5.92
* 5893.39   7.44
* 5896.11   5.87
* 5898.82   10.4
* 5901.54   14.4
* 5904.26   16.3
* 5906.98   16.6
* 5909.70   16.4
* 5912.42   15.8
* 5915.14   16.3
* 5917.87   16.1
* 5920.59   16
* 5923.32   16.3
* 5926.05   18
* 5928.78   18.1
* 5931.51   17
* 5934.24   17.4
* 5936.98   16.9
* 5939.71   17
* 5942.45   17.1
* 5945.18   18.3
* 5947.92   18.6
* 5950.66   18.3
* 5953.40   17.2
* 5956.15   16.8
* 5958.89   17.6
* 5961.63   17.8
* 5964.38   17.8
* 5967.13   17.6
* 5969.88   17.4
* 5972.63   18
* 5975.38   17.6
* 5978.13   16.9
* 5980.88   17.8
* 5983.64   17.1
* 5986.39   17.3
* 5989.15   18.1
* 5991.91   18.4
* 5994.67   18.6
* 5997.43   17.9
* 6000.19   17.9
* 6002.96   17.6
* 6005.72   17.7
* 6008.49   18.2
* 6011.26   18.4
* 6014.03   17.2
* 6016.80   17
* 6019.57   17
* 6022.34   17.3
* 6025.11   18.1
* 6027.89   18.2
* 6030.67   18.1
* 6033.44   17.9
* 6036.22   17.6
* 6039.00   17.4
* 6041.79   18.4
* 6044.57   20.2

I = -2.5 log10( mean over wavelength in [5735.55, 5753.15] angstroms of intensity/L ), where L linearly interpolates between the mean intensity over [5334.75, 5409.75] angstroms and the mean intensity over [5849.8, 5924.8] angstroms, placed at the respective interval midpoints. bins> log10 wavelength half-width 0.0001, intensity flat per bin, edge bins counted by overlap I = -0.205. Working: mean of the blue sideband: 14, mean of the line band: 17.6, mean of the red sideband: 14.8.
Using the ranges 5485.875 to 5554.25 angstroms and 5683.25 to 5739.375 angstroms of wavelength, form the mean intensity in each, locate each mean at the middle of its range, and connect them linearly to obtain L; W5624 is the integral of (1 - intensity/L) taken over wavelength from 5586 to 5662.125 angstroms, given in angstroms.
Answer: 2.8 angstroms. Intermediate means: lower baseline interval 15.5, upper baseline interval 17.3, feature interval 15.9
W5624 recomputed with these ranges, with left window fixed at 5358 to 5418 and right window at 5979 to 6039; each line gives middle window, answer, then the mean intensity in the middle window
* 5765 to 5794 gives -2.4 angstroms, 17.8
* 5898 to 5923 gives 2.4 angstroms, 15.5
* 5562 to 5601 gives 2.1 angstroms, 14.4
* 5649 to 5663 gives -0.7 angstroms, 16.5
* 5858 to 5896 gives 6.3 angstroms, 14.2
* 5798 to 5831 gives -3.7 angstroms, 18.5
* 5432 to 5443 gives -0.4 angstroms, 14.9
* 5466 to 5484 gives 0.6 angstroms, 14.1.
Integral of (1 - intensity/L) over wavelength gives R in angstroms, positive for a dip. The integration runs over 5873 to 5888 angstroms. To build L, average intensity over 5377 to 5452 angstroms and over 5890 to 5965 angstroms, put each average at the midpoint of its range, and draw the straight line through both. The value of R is 0.63 angstroms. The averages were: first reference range 14.5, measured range 14.9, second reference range 15.7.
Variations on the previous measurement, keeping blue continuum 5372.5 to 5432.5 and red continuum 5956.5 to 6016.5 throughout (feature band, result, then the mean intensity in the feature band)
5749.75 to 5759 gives -1.0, 18.2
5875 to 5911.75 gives 9.8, 12.6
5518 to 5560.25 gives -3.1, 16.3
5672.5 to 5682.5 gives -0.8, 17.2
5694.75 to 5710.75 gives -0.6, 16.7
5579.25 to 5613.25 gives 1.2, 15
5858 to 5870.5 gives -0.2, 17.3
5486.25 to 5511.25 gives -0.3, 15.1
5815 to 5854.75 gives -2.7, 18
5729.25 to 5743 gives -1.2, 17.7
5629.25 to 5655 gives -1.2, 16.5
